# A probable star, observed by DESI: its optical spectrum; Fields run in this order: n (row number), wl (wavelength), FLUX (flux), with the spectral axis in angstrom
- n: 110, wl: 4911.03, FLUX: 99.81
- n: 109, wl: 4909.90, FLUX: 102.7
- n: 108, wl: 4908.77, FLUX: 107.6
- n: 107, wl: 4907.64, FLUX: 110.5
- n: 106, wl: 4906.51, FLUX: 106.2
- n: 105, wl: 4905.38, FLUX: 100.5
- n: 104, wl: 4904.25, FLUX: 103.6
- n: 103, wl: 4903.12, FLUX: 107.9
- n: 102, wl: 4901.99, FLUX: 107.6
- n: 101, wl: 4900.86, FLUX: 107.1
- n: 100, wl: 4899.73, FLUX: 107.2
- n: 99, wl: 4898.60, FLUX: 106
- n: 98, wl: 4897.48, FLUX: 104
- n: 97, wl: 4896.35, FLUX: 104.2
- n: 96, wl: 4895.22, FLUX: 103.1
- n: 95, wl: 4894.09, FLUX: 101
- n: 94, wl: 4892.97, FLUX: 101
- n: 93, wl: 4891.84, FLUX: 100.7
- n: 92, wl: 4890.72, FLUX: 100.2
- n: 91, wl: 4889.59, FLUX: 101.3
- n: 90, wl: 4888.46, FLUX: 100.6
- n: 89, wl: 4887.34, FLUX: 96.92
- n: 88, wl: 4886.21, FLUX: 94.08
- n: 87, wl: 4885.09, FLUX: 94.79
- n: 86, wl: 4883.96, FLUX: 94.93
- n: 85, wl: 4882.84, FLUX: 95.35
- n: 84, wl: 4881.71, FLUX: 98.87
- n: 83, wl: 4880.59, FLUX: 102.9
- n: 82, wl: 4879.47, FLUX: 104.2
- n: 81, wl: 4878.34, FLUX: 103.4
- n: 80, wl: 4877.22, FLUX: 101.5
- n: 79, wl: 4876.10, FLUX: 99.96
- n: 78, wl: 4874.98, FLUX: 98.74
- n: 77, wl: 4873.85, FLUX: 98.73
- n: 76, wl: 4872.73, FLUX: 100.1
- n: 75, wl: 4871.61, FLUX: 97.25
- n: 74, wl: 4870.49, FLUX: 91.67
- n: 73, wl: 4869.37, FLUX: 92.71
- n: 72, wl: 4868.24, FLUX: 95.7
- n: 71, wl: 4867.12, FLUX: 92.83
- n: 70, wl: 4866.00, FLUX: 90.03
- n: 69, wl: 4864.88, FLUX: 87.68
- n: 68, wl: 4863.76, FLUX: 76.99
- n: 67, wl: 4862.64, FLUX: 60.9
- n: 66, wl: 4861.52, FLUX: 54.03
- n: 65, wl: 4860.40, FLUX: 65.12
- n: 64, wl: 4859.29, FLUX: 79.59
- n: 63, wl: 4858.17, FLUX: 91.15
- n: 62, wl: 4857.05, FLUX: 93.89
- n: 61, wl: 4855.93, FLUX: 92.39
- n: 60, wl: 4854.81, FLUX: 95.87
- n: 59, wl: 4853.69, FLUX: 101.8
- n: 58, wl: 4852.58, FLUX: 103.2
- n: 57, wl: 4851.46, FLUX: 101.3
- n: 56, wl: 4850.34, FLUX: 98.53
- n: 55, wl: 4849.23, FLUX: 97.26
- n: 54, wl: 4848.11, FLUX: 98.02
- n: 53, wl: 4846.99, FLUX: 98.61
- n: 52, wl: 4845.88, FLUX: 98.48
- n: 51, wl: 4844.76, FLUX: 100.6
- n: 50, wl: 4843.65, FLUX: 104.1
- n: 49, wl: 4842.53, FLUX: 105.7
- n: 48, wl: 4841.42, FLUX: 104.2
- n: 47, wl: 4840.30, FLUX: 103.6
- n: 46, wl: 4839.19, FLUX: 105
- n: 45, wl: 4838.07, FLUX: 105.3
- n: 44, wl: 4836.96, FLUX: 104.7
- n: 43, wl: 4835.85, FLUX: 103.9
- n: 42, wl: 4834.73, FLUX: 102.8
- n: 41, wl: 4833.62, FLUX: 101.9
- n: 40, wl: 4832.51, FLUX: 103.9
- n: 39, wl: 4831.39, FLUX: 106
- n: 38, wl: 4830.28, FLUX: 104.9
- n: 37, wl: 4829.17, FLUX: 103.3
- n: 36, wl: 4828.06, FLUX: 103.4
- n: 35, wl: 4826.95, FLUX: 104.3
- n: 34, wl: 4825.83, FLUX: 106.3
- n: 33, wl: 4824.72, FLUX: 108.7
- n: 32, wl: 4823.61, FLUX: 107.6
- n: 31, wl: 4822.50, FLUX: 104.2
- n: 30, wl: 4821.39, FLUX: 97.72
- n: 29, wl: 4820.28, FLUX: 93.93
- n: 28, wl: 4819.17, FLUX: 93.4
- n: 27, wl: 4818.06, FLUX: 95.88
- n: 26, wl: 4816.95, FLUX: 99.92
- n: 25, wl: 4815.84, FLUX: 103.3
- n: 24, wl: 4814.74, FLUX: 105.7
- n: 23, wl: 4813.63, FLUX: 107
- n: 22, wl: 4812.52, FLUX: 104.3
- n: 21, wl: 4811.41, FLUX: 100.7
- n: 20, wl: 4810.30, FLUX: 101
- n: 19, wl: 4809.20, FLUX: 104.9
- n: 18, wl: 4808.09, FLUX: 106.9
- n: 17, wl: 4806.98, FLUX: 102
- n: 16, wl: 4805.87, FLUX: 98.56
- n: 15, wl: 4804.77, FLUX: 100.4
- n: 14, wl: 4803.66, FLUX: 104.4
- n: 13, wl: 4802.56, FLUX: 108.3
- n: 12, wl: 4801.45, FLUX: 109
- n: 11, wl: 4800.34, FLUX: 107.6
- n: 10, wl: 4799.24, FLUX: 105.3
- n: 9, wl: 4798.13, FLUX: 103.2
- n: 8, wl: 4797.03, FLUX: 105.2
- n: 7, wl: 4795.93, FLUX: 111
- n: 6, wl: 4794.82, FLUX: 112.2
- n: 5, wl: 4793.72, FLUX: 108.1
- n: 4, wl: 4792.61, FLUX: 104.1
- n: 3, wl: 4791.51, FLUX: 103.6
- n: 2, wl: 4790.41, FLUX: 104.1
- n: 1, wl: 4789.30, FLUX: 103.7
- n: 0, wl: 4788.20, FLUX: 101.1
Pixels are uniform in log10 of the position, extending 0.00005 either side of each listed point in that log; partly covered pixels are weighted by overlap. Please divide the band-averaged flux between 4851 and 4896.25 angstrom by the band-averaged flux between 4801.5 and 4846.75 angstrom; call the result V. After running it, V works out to 0.9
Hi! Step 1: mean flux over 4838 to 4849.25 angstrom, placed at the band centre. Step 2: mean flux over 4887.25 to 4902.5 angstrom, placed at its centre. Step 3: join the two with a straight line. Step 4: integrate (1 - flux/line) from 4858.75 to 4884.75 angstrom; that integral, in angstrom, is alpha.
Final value 3.0 angstrom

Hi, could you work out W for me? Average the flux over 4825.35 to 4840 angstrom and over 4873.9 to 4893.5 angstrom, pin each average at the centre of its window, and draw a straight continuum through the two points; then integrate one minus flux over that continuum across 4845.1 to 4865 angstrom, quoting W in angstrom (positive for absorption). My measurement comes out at 2.6 angstrom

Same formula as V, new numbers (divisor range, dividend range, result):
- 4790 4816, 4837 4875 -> 0.89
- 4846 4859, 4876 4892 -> 1.02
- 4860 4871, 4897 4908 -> 1.31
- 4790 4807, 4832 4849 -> 0.97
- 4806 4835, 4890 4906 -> 1.01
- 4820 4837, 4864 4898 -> 0.95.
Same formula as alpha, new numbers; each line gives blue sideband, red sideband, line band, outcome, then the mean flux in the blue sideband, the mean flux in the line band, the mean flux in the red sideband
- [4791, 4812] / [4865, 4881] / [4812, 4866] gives 1.9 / 105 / 97.6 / 97.5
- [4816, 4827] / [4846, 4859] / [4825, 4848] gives -1.0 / 101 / 103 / 97.1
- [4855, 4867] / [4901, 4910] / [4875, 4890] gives -1.1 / 80.2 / 99.1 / 106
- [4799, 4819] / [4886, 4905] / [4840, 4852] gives 0.3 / 103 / 101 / 103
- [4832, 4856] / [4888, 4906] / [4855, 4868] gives 2.7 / 102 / 81.3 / 103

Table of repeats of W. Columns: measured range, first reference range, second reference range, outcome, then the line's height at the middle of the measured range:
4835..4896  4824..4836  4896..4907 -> 5.2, 105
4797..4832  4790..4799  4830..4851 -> 0.5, 105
